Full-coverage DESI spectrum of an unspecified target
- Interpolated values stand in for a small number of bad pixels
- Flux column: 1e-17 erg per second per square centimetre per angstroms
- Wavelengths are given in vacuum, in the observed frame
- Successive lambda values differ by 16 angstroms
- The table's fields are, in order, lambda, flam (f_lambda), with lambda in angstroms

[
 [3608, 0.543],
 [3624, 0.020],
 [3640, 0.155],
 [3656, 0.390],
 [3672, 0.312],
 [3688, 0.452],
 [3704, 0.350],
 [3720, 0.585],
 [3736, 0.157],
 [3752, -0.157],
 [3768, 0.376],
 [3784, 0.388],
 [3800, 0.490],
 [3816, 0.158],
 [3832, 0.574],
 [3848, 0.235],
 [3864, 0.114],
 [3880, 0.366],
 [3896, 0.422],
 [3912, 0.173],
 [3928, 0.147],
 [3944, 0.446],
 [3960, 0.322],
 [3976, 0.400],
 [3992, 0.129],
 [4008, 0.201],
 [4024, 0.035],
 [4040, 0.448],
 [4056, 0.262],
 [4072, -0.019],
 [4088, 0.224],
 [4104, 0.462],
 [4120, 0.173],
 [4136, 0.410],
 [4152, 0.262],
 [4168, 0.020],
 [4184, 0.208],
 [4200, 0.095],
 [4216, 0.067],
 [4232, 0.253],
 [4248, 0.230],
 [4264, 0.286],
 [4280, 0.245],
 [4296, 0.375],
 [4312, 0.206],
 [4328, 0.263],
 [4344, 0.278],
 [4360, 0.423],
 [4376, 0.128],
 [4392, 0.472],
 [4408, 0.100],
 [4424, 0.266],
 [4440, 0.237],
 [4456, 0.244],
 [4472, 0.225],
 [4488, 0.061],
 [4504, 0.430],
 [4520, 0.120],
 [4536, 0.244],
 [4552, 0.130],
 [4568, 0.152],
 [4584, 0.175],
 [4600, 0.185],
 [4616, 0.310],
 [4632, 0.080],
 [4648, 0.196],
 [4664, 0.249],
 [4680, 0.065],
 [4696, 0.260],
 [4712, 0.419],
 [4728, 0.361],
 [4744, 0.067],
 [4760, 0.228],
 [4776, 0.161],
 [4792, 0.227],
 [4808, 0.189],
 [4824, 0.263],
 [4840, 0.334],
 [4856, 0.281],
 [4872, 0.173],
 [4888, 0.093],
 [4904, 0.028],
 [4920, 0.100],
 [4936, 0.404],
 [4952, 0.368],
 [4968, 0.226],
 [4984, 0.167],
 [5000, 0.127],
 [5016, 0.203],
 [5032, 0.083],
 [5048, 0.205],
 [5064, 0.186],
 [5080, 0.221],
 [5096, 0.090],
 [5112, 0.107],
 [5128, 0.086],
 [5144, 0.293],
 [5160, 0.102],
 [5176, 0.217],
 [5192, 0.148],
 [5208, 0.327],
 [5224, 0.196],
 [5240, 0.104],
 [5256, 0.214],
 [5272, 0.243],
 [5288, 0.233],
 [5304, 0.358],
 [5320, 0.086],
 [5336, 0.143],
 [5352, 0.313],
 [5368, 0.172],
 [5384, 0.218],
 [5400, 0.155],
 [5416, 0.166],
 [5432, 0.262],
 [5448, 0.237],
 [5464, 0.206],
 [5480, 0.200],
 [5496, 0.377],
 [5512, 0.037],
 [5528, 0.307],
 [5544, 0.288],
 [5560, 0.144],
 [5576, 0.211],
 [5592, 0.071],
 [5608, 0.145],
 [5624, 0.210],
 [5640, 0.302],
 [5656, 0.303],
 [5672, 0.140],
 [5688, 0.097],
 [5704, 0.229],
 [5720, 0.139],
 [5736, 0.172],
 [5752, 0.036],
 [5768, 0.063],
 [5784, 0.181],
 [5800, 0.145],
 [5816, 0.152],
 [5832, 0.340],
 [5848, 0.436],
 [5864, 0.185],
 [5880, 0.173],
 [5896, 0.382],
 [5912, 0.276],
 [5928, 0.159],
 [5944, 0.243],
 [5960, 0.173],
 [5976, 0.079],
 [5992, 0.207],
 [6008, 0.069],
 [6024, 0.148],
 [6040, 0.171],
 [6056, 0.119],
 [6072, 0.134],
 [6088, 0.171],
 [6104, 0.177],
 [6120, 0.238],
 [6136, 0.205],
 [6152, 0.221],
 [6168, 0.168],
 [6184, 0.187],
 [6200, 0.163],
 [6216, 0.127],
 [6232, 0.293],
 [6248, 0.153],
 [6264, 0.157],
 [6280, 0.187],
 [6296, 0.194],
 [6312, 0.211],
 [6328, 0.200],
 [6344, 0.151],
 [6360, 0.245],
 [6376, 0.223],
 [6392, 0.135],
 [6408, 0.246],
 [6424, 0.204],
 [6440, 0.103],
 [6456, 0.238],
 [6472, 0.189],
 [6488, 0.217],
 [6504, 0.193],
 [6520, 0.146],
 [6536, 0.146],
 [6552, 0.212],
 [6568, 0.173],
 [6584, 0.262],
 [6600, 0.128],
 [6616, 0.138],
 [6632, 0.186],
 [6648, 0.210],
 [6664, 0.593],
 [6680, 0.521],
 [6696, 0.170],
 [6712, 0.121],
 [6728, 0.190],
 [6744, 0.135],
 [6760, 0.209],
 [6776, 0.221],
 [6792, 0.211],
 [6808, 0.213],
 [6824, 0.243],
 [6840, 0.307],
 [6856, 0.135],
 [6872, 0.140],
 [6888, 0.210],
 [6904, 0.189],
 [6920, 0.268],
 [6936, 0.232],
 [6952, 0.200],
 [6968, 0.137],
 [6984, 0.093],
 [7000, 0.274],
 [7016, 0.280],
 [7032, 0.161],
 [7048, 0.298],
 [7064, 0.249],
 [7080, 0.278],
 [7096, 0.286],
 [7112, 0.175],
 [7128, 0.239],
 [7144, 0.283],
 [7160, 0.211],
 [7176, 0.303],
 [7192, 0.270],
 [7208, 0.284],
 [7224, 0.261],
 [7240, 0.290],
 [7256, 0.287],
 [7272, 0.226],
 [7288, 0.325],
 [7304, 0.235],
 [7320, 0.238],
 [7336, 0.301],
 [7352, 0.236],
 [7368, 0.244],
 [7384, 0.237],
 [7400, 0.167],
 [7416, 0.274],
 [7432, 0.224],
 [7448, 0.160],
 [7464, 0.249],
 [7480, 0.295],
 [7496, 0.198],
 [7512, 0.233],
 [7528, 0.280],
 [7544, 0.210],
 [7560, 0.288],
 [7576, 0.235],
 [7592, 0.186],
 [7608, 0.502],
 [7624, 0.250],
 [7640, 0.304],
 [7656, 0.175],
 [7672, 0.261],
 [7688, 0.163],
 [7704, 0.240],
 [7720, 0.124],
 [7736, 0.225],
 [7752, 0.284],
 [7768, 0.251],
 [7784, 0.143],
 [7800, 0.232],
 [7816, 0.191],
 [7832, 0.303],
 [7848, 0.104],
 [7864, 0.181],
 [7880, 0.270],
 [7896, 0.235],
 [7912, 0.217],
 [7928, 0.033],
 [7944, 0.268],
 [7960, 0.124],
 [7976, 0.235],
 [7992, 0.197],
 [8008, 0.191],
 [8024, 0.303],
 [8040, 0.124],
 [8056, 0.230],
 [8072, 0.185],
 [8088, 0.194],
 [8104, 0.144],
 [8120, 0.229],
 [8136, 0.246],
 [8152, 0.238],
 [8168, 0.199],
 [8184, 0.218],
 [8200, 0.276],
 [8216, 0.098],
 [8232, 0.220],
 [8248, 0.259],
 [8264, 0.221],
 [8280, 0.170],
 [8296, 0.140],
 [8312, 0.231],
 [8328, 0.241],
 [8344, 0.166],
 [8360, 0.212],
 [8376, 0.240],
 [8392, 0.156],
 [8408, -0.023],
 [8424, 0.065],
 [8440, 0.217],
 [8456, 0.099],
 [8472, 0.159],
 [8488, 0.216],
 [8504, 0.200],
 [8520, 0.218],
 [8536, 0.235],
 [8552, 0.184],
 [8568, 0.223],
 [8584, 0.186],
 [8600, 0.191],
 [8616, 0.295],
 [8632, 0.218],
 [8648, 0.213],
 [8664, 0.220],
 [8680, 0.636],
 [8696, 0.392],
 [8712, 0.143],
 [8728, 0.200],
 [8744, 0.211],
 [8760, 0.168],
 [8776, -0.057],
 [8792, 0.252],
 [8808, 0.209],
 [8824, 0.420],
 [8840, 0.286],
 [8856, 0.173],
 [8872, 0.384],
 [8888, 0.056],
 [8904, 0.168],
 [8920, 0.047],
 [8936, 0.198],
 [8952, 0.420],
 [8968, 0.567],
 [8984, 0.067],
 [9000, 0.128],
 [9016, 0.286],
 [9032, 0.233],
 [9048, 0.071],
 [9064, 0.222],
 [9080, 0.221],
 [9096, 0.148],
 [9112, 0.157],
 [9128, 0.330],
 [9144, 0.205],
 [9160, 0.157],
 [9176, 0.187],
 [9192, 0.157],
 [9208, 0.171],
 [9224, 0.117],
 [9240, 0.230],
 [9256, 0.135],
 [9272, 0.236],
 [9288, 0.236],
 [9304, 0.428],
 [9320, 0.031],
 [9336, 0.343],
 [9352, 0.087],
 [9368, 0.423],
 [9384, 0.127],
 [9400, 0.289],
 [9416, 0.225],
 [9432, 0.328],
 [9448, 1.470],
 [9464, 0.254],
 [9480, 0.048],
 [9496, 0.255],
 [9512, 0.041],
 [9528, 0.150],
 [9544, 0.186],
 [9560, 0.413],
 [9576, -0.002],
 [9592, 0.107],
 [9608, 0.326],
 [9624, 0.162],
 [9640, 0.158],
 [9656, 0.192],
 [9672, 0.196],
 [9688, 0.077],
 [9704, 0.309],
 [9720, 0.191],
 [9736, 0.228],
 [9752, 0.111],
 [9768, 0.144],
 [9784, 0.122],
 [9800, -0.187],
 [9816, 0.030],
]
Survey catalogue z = 0.79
